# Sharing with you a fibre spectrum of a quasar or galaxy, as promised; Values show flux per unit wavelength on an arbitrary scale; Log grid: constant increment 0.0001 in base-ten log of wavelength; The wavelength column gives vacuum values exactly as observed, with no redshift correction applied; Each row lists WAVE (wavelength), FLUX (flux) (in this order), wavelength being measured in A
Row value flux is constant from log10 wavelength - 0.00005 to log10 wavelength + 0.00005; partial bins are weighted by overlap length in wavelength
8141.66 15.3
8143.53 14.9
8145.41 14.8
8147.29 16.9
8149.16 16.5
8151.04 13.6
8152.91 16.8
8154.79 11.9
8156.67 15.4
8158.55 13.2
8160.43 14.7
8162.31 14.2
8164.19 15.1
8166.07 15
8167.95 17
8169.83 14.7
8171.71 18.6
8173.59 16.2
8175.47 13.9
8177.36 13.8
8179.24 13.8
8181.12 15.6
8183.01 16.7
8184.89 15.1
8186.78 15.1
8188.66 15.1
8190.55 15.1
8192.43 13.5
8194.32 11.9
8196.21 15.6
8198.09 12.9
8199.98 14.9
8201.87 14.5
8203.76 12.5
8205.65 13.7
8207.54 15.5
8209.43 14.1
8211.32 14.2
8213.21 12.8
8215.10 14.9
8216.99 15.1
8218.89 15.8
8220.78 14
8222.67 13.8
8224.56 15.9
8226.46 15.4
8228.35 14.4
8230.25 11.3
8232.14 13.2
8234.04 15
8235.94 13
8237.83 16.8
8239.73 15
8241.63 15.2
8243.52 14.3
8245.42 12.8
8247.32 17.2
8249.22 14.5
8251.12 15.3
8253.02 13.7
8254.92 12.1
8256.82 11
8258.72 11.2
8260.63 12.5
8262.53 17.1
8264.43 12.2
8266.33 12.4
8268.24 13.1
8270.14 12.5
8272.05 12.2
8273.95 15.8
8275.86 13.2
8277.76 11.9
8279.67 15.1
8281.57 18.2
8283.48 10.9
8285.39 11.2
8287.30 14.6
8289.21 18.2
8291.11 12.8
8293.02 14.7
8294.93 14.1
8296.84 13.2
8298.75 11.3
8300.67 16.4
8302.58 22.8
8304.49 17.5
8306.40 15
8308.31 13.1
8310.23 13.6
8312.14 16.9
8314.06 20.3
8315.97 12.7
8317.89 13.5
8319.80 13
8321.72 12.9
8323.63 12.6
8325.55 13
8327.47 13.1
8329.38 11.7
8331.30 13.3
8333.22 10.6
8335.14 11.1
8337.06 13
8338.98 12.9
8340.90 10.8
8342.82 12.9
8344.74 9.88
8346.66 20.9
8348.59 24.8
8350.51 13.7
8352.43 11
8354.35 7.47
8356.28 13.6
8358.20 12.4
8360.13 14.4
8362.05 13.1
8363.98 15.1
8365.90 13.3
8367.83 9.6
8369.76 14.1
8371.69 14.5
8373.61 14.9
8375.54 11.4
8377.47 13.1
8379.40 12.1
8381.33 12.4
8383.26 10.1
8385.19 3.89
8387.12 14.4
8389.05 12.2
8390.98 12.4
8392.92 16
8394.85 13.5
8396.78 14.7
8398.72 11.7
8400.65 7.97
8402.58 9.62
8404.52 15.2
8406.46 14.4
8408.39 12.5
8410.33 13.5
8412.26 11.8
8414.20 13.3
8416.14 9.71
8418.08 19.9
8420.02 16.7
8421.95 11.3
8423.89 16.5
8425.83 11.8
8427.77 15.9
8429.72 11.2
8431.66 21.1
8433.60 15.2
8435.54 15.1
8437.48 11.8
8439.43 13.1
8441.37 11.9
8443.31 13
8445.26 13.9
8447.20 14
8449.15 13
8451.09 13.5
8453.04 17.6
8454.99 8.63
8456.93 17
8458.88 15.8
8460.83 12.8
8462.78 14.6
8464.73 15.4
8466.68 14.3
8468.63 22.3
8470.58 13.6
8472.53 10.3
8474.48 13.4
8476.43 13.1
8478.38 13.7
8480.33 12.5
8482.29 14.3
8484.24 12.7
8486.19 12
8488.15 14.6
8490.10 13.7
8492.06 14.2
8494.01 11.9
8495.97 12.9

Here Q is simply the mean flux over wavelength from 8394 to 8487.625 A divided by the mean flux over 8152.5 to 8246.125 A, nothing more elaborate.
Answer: 0.95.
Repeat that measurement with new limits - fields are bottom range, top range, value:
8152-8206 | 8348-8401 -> 0.87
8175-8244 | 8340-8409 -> 0.89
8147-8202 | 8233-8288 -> 0.93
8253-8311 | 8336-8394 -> 0.93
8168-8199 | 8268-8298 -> 0.93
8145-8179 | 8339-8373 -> 0.90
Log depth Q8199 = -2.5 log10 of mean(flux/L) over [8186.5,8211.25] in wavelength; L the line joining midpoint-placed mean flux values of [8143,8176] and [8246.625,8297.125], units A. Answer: 0.04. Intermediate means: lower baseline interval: 15.2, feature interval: 14.2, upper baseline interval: 13.7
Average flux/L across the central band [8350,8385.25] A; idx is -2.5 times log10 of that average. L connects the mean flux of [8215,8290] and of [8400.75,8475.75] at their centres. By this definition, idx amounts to 0.14 mag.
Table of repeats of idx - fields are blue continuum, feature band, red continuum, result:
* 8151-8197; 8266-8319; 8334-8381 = -0.05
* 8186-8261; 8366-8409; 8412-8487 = 0.15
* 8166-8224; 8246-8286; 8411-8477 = 0.08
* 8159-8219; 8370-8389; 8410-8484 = 0.19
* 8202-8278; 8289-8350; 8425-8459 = -0.03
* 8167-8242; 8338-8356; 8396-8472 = 0.03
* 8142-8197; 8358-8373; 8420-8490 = 0.07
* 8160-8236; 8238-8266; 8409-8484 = 0.04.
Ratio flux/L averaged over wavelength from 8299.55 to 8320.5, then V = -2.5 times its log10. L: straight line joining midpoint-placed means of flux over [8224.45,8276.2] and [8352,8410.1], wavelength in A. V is -0.20 mag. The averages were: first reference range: 13.8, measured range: 15.9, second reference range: 12.4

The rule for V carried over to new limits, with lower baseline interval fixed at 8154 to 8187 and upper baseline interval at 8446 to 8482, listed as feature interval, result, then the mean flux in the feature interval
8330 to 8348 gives 0.12 mag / 13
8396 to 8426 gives 0.09 mag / 13.2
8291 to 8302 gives 0.04 mag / 14.1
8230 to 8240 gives 0.05 mag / 14.2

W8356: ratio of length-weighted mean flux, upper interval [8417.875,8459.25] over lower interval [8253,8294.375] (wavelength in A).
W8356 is 1.06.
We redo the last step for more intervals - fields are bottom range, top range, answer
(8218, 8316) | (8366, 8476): 0.94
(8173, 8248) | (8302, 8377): 0.95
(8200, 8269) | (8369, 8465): 0.95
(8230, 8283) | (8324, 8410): 0.92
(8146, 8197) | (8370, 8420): 0.85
